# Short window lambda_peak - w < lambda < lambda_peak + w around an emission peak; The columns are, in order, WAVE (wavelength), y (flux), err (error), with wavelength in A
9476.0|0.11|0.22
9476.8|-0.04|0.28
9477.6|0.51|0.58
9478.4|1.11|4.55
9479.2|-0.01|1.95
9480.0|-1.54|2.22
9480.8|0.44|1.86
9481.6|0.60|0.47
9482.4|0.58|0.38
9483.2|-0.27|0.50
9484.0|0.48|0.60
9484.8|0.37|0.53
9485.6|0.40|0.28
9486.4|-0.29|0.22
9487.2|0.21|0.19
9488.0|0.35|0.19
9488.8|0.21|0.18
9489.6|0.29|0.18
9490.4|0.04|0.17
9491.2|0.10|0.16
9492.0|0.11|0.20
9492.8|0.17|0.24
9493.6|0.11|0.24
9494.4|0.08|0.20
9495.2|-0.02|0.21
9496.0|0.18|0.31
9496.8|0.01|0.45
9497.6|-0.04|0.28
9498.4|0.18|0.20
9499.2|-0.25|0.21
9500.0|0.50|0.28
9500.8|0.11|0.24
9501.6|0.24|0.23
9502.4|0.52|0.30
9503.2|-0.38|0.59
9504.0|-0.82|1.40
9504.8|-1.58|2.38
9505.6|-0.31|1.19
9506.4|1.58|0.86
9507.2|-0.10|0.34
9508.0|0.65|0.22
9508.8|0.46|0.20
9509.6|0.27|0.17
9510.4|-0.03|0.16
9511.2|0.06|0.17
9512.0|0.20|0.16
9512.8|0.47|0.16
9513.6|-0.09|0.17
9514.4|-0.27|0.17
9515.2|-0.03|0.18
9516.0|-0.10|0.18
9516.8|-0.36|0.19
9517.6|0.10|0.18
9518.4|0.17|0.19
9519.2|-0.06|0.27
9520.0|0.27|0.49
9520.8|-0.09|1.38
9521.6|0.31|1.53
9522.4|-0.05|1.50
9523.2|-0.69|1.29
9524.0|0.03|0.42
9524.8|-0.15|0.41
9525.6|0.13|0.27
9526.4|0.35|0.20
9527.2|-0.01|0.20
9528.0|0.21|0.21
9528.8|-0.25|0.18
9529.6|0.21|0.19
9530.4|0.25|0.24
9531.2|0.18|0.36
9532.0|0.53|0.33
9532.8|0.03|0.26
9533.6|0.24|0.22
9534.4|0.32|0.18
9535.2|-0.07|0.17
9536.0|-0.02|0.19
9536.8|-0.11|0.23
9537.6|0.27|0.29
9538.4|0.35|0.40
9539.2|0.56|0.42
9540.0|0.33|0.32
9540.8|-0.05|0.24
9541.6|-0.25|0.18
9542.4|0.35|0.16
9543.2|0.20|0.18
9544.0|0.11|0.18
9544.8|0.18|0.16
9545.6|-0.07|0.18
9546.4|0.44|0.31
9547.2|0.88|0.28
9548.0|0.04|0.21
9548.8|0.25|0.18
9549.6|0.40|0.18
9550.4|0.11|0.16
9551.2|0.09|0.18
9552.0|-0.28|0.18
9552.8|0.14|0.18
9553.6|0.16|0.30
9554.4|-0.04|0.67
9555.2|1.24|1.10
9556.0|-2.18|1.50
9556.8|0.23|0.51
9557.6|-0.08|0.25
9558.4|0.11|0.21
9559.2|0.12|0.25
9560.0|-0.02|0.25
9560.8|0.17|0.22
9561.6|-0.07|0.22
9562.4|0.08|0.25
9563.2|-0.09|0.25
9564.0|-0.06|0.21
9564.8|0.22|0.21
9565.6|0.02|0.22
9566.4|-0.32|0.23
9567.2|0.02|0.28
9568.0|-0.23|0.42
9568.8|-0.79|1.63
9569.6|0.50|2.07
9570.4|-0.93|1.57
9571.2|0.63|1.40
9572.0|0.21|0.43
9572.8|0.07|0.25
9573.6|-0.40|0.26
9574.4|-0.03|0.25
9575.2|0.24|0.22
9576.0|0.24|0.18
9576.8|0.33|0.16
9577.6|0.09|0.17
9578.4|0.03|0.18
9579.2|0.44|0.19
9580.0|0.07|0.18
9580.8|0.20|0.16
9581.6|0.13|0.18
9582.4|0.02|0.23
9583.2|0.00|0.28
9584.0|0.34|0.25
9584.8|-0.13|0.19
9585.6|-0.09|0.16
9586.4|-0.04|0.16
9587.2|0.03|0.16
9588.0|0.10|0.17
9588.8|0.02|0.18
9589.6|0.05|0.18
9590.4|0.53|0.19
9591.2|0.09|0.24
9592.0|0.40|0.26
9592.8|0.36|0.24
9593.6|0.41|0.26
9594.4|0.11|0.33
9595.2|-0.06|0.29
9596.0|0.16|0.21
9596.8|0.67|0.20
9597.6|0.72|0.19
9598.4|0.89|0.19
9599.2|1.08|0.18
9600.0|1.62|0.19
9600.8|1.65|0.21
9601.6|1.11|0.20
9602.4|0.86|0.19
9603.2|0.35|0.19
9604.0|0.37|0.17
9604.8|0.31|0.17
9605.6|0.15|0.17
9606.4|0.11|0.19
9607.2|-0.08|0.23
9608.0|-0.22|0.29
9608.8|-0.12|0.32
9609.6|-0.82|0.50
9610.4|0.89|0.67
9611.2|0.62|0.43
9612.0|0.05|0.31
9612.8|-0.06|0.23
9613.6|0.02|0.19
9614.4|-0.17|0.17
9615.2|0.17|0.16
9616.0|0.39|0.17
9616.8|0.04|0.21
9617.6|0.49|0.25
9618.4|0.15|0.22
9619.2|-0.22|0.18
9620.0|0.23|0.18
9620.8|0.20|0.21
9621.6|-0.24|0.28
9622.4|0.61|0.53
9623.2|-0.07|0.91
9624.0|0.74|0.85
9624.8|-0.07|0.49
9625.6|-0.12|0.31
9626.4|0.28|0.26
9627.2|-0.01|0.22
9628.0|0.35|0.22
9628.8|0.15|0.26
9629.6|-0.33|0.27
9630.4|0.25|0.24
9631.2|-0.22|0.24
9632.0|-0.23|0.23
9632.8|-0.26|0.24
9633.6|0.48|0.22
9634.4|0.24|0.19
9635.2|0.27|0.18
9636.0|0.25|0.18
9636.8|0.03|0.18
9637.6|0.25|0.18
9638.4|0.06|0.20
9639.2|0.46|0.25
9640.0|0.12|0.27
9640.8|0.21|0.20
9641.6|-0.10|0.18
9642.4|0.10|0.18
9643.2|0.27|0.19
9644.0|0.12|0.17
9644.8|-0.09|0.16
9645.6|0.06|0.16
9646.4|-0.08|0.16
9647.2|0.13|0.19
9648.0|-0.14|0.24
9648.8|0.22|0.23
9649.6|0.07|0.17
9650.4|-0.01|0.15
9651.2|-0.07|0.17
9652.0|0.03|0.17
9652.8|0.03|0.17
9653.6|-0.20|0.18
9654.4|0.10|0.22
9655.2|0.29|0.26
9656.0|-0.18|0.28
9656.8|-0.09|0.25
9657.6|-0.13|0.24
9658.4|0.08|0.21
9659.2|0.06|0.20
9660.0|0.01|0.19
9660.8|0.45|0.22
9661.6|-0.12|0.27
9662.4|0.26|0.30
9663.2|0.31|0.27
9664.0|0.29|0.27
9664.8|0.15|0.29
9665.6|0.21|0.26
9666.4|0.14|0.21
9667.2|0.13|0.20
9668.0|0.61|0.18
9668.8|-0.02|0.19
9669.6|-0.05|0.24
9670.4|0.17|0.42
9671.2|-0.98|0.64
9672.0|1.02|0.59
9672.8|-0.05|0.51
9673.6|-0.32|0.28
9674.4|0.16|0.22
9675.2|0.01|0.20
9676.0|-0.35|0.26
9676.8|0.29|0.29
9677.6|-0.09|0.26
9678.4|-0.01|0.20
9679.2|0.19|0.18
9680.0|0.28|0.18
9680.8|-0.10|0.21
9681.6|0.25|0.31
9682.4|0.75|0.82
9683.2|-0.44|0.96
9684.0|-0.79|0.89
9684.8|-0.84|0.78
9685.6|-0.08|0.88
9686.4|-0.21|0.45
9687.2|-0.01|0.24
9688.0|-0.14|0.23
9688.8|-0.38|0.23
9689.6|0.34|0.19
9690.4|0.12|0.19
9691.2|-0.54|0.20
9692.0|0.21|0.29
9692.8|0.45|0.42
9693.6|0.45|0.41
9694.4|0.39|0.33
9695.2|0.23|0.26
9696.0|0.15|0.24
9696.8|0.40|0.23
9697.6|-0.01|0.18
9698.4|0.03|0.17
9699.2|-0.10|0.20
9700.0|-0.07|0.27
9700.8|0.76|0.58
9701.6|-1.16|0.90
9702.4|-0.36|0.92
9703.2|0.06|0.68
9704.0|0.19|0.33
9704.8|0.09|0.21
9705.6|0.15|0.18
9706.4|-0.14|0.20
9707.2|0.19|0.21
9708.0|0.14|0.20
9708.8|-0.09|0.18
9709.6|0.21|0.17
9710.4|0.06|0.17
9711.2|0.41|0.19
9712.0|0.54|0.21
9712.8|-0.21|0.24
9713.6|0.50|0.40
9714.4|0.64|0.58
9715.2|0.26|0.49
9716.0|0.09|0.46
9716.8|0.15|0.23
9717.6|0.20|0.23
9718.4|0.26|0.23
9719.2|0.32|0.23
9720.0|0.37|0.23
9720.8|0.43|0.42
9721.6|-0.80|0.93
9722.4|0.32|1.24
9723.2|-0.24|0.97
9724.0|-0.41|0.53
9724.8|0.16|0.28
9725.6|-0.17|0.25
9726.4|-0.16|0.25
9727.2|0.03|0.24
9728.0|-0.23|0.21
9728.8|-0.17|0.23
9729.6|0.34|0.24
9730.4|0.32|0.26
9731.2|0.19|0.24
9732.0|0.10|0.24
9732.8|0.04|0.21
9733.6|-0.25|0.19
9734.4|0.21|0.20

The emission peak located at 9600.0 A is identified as [O III] 5007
